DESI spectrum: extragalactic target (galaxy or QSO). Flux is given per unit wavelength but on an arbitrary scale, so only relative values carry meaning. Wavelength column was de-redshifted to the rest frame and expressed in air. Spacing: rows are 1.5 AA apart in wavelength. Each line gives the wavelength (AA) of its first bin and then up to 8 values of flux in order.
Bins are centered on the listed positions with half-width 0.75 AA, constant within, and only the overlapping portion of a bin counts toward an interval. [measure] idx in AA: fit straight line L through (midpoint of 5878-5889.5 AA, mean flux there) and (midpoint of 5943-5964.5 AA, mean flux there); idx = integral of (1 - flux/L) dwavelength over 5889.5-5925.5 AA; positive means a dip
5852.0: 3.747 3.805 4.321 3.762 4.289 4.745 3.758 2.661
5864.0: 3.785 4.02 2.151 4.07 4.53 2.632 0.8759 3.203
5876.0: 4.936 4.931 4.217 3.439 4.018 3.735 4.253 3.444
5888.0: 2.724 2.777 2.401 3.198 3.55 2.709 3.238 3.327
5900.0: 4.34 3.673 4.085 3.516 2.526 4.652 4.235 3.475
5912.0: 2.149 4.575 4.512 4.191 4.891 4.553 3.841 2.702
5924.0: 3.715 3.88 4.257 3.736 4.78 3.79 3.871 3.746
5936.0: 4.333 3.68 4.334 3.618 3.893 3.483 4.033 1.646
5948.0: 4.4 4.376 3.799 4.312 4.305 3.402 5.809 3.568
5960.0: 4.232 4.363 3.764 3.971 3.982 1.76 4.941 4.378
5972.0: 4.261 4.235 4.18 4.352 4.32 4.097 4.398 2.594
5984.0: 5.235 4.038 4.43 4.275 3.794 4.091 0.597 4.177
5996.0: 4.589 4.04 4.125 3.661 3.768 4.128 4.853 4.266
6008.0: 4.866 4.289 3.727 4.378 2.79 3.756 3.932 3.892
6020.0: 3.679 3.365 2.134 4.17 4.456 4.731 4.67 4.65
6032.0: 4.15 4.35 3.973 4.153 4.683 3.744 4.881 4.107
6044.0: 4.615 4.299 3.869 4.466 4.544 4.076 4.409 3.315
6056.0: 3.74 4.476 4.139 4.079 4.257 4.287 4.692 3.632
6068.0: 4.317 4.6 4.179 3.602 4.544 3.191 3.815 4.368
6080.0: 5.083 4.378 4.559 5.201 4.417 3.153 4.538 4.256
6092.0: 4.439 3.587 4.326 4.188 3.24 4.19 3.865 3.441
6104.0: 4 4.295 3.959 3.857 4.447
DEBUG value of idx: 1.20 AA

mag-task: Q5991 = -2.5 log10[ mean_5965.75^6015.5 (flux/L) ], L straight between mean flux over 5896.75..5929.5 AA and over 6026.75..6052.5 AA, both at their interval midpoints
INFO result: 0.04 mag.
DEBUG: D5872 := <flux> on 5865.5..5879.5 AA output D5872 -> 3.52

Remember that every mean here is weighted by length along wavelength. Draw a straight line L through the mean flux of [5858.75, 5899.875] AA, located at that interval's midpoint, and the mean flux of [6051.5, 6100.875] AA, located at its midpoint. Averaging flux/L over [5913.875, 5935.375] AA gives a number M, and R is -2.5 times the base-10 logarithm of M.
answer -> -0.12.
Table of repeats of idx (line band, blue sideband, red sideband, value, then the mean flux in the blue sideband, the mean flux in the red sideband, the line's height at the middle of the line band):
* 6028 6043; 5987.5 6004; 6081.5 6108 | -1.7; 3.75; 4.1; 3.89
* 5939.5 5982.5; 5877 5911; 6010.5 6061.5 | -1.8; 3.58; 4.07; 3.81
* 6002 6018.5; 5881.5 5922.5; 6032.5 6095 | -0.2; 3.63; 4.22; 4.03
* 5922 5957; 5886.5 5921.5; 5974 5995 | -1.3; 3.61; 3.9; 3.74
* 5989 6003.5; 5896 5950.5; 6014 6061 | 1.1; 3.83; 4.09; 4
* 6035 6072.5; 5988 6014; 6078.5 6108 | -1.3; 3.94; 4.17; 4.07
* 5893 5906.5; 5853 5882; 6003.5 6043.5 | 1.2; 3.7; 4.11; 3.78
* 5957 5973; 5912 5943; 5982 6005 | -0.3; 3.99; 3.88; 3.93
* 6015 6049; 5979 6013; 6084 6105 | -0.8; 4.01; 4.05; 4.03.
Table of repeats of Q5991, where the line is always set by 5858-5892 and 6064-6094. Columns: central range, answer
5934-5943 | -0.05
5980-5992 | -0.05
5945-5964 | -0.05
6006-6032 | 0.01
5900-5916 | -0.04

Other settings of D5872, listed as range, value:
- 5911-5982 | 3.98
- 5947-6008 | 4.05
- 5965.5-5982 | 4.06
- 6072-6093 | 4.25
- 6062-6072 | 4.27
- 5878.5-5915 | 3.53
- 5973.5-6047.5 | 4.05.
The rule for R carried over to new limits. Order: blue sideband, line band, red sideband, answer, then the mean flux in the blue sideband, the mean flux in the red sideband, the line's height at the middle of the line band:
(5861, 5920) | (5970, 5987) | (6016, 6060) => -0.08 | 3.59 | 4.12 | 3.91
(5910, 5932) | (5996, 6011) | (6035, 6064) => -0.03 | 3.94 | 4.21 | 4.12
